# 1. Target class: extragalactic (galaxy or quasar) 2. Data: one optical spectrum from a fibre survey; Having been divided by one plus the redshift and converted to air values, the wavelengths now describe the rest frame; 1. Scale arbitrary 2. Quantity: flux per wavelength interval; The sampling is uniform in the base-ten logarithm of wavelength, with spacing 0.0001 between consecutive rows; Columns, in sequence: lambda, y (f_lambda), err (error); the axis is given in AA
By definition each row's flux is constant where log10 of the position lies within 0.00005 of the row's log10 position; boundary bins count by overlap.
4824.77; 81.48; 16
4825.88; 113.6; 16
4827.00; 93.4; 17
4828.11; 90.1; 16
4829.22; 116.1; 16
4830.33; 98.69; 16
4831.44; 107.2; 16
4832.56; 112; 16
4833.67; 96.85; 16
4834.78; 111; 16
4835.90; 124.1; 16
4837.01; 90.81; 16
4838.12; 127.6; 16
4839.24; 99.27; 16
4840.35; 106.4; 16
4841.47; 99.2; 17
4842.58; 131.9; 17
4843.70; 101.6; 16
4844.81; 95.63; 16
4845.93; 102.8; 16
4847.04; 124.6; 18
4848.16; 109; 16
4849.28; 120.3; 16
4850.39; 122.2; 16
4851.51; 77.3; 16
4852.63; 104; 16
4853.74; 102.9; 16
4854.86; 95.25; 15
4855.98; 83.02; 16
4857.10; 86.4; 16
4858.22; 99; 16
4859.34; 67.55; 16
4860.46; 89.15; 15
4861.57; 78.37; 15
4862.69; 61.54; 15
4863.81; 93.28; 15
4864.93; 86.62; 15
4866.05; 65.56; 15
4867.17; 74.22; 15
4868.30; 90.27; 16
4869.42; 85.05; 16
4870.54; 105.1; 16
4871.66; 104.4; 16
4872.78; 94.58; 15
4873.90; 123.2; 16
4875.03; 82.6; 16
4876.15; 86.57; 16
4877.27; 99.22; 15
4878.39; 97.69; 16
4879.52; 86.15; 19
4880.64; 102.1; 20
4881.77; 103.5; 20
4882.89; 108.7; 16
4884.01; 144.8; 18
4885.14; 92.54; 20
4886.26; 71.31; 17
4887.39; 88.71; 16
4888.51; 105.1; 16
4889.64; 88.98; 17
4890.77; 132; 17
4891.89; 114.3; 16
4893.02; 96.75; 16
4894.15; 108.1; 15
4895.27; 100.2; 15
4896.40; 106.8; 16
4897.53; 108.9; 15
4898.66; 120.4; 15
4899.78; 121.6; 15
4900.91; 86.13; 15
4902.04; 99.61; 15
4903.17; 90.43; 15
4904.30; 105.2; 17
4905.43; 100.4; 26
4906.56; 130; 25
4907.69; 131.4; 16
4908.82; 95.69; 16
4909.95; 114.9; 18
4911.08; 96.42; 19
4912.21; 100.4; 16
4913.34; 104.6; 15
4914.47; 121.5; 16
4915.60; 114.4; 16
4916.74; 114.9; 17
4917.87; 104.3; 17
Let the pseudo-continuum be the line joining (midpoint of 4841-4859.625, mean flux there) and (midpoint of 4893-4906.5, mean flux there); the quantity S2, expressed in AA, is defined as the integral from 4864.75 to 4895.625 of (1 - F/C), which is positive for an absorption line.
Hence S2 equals 1.7 AA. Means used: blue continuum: 102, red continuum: 105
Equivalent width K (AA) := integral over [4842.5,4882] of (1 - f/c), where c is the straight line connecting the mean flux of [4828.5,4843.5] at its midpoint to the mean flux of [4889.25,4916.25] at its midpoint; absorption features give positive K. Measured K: 5.0 AA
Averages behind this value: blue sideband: 109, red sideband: 108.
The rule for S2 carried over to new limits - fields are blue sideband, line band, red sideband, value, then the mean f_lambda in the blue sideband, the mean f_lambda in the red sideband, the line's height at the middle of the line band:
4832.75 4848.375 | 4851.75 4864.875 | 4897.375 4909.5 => 2.6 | 109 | 108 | 109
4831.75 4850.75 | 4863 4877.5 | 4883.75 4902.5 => 2.2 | 110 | 104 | 107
